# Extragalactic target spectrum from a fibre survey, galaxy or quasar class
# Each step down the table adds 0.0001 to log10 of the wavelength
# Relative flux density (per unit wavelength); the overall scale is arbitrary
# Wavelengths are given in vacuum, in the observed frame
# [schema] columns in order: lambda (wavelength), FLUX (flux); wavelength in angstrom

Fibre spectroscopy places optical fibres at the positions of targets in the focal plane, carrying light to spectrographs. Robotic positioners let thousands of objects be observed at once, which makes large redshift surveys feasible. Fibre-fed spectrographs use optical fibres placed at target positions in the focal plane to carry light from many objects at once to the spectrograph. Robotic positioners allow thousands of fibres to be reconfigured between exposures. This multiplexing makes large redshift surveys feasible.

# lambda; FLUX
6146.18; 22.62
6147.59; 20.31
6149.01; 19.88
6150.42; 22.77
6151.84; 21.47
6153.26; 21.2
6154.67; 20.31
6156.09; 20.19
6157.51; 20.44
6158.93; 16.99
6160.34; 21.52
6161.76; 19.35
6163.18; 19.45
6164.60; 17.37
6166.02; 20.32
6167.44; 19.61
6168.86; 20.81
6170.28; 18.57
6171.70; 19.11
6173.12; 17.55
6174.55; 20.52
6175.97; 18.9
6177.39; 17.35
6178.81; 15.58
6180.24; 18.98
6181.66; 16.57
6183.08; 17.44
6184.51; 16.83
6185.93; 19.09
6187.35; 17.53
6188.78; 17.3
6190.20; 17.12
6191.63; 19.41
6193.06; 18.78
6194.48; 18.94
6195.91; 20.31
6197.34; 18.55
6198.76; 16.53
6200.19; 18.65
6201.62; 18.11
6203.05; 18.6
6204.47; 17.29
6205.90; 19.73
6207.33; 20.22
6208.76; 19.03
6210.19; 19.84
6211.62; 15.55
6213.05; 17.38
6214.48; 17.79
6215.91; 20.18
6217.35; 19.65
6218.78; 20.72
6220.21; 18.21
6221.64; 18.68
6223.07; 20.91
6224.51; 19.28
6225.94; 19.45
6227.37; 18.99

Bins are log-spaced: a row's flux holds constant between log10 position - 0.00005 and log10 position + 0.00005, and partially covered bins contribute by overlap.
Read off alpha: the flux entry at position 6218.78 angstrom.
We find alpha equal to 20.72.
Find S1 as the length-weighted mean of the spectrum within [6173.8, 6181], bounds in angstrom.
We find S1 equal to 18.2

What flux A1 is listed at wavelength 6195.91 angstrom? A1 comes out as 20.31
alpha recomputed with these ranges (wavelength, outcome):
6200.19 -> 18.65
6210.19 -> 19.84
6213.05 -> 17.38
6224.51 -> 19.28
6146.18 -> 22.62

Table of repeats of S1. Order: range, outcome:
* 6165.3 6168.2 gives 20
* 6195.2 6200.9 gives 18.5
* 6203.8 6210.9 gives 19.2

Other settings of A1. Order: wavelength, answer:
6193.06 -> 18.78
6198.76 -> 16.53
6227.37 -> 18.99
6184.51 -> 16.83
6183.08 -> 17.44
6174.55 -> 20.52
